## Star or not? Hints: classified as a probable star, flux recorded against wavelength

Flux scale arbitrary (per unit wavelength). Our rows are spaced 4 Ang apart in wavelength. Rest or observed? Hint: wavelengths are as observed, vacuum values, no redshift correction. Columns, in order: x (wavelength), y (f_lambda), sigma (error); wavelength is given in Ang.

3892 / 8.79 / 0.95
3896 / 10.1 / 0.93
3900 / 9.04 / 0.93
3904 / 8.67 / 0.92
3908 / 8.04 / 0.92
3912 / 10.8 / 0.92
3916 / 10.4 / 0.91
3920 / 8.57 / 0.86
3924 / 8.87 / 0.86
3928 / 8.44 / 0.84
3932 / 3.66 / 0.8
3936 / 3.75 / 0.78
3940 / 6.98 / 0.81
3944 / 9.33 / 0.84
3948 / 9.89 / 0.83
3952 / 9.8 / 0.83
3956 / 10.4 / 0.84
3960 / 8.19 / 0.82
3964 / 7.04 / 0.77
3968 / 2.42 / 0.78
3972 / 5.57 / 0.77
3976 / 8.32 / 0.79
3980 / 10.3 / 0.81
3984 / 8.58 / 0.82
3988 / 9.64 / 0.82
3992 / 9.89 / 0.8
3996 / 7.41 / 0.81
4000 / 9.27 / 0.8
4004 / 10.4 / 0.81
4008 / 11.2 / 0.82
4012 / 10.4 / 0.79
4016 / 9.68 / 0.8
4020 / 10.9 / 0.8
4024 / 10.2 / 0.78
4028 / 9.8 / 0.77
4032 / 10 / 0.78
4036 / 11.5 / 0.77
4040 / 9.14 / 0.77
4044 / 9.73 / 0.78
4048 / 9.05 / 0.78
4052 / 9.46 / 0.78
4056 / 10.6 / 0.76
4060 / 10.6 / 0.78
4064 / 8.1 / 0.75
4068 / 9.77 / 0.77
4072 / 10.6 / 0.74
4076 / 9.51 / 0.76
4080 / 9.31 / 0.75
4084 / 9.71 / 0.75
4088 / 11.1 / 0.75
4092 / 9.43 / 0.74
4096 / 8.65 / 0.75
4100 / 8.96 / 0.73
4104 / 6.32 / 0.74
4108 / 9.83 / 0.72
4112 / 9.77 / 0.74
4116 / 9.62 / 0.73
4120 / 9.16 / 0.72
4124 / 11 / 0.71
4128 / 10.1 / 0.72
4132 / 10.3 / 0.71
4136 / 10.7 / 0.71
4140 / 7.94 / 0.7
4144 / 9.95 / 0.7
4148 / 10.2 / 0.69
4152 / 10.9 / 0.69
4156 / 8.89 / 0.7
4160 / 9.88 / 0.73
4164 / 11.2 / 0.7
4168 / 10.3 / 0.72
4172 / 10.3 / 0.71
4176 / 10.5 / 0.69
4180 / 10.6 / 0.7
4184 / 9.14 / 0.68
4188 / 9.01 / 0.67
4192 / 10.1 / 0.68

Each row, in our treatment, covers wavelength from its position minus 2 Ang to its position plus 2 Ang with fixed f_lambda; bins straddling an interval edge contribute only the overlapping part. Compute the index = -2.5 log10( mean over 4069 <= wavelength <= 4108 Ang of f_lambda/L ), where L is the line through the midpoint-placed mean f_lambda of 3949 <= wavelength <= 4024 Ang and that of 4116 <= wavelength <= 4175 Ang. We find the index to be 0.04 mag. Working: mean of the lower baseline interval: 8.91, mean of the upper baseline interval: 10.1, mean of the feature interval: 9.33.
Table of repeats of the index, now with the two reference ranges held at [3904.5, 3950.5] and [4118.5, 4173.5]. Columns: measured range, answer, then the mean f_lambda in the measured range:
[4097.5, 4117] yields 0.10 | 8.86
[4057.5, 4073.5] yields -0.05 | 9.77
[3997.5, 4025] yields -0.16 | 10.2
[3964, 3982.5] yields 0.25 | 6.75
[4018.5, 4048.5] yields -0.12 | 10.1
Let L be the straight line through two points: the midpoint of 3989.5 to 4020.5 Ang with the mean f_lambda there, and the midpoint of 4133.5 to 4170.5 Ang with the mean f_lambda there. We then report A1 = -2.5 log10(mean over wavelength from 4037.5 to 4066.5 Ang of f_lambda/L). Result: 0.04 mag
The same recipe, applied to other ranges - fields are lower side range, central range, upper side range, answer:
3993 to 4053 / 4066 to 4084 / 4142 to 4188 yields 0.020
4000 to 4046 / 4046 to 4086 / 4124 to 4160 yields 0.049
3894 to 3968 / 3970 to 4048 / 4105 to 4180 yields -0.075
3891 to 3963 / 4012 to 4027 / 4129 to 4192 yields -0.129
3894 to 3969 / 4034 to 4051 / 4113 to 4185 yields -0.079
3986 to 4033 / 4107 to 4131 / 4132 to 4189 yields 0.004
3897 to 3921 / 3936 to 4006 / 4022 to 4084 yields 0.150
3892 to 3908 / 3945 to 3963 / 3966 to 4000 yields -0.140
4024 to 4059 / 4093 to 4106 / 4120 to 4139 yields 0.246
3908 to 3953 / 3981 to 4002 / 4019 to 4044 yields 0.043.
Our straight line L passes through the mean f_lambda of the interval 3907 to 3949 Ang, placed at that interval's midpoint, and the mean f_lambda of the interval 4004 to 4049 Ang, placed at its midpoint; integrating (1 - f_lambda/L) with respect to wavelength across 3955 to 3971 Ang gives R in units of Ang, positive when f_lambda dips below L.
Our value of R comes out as 3.7 Ang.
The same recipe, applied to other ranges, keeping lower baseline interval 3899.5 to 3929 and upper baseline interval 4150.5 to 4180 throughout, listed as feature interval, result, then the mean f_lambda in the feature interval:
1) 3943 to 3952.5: -0.41 Ang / 9.69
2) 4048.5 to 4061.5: -0.38 Ang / 10.1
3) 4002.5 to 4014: -1.34 Ang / 10.7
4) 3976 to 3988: 0.20 Ang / 9.29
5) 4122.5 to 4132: -0.34 Ang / 10.5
